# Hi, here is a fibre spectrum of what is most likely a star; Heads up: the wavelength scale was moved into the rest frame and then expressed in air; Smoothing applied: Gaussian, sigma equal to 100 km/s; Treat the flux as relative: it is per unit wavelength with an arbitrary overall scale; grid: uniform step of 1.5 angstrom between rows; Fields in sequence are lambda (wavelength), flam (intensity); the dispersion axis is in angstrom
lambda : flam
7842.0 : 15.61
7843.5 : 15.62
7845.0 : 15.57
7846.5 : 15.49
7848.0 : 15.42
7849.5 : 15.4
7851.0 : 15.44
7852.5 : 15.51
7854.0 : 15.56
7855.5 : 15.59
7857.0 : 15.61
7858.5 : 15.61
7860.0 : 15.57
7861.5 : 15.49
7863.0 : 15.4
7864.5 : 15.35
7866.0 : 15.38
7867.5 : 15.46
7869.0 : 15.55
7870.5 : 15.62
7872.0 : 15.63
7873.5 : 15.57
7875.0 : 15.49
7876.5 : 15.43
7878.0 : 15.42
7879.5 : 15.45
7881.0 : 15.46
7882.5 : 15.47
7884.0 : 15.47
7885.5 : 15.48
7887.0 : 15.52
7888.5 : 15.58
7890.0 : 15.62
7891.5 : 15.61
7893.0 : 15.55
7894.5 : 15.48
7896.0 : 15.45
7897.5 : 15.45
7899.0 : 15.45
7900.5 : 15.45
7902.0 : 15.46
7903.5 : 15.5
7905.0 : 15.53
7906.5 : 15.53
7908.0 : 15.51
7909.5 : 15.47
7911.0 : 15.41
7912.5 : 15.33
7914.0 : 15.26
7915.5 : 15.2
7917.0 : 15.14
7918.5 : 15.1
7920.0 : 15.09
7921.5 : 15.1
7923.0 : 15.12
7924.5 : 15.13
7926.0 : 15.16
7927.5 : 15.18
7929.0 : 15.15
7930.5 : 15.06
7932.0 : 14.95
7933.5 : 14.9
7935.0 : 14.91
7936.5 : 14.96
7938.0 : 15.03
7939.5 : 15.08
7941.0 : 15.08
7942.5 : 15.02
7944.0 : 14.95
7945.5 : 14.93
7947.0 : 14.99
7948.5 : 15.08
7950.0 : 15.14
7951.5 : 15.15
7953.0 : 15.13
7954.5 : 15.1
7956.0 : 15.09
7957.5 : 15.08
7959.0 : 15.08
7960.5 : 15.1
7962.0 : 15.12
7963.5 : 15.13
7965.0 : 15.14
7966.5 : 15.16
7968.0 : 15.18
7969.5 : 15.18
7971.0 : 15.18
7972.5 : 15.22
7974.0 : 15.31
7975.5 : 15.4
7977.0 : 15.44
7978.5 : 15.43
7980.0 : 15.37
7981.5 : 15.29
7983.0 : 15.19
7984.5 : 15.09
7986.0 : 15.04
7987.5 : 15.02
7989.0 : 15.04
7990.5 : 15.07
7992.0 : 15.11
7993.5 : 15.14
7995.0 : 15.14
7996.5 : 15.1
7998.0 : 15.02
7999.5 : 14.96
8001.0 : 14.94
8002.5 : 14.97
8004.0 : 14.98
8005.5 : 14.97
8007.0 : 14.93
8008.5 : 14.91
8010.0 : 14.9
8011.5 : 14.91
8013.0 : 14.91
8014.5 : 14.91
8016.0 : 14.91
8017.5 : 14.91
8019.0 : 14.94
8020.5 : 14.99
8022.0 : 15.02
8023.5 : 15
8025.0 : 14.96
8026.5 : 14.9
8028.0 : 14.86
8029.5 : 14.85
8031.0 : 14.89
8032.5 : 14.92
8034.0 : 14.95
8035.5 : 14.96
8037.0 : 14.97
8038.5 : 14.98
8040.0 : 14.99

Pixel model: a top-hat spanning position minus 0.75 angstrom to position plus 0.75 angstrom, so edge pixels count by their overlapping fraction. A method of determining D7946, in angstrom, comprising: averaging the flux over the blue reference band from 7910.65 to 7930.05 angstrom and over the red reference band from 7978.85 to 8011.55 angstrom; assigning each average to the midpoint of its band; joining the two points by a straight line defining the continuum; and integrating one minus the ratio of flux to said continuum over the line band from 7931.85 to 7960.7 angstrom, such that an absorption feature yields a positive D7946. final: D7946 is 0.2 angstrom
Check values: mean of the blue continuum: 15.2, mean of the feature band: 15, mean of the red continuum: 15.1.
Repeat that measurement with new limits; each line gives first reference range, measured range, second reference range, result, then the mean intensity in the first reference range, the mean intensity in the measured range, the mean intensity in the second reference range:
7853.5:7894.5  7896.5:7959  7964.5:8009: 0.6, 15.5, 15.2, 15.1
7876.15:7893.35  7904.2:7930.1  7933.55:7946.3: -0.1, 15.5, 15.3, 15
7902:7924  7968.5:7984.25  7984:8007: -0.2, 15.3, 15.3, 15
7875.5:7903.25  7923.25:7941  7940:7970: 0.2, 15.5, 15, 15.1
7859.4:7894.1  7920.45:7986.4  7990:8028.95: 0.3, 15.5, 15.1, 15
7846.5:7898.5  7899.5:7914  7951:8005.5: -0.1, 15.5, 15.5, 15.1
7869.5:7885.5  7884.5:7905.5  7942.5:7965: -0.1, 15.5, 15.5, 15.1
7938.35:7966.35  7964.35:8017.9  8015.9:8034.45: -0.3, 15.1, 15.1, 14.9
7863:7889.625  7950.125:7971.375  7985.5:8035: 0.0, 15.5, 15.1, 15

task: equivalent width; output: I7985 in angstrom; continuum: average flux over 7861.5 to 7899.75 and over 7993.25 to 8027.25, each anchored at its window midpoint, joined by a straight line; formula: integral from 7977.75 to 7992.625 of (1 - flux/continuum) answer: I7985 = -0.1 angstrom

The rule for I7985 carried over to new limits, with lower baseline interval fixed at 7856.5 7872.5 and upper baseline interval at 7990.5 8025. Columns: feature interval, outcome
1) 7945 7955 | 0.1 angstrom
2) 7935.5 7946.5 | 0.2 angstrom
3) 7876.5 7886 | 0.0 angstrom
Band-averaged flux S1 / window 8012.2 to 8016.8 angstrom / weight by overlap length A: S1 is 14.9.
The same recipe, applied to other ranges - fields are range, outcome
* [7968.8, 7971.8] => 15.2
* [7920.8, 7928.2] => 15.1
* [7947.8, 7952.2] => 15.1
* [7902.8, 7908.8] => 15.5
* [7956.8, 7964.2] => 15.1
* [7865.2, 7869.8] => 15.5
